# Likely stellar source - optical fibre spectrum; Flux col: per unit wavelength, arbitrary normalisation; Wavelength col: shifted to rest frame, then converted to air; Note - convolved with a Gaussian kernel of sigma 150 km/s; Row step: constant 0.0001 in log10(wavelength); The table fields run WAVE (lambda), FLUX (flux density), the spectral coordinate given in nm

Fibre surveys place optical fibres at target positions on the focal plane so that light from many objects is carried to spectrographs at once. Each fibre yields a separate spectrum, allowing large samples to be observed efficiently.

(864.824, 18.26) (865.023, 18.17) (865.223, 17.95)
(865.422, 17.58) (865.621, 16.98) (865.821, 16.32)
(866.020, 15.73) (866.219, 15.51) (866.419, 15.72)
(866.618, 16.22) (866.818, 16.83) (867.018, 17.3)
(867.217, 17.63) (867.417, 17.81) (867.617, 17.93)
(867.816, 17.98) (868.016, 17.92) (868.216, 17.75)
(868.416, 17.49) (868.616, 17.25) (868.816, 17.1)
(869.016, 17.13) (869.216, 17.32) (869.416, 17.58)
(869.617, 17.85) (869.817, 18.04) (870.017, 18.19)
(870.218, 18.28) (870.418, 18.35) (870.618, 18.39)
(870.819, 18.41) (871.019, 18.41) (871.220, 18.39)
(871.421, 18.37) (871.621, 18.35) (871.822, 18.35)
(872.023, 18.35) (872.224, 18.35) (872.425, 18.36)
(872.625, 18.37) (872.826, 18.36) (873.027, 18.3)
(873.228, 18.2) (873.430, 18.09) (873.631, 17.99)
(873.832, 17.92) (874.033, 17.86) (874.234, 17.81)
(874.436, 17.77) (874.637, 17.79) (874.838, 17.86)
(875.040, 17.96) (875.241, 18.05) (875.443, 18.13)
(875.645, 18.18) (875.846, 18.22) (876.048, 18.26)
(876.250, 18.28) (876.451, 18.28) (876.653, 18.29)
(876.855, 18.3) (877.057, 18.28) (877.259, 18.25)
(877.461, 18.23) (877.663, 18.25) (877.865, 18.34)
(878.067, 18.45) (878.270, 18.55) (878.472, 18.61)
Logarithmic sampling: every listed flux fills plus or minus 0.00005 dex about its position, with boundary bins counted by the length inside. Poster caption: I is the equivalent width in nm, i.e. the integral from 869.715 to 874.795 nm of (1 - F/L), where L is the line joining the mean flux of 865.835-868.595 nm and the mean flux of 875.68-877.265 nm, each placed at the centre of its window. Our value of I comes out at -0.14 nm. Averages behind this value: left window 17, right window 18.3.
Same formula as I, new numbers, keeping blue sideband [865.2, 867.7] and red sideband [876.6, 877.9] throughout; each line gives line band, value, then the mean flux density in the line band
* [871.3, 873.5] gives -0.09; 18.3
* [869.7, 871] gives -0.07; 18.3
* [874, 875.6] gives 0.00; 17.9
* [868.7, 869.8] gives -0.01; 17.4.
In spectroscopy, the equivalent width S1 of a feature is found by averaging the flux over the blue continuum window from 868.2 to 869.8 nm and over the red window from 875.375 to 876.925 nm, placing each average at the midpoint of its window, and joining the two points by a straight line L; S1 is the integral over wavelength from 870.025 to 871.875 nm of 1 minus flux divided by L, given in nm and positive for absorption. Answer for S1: -0.07 nm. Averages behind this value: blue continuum 17.4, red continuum 18.2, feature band 18.4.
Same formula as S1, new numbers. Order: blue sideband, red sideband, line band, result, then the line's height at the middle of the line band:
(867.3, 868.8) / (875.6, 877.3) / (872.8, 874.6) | 0.01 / 18.1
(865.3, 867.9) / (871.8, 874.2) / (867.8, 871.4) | -0.08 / 17.5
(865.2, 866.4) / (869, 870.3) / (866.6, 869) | -0.04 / 17.2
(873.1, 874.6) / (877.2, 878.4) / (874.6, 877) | 0.00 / 18.1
